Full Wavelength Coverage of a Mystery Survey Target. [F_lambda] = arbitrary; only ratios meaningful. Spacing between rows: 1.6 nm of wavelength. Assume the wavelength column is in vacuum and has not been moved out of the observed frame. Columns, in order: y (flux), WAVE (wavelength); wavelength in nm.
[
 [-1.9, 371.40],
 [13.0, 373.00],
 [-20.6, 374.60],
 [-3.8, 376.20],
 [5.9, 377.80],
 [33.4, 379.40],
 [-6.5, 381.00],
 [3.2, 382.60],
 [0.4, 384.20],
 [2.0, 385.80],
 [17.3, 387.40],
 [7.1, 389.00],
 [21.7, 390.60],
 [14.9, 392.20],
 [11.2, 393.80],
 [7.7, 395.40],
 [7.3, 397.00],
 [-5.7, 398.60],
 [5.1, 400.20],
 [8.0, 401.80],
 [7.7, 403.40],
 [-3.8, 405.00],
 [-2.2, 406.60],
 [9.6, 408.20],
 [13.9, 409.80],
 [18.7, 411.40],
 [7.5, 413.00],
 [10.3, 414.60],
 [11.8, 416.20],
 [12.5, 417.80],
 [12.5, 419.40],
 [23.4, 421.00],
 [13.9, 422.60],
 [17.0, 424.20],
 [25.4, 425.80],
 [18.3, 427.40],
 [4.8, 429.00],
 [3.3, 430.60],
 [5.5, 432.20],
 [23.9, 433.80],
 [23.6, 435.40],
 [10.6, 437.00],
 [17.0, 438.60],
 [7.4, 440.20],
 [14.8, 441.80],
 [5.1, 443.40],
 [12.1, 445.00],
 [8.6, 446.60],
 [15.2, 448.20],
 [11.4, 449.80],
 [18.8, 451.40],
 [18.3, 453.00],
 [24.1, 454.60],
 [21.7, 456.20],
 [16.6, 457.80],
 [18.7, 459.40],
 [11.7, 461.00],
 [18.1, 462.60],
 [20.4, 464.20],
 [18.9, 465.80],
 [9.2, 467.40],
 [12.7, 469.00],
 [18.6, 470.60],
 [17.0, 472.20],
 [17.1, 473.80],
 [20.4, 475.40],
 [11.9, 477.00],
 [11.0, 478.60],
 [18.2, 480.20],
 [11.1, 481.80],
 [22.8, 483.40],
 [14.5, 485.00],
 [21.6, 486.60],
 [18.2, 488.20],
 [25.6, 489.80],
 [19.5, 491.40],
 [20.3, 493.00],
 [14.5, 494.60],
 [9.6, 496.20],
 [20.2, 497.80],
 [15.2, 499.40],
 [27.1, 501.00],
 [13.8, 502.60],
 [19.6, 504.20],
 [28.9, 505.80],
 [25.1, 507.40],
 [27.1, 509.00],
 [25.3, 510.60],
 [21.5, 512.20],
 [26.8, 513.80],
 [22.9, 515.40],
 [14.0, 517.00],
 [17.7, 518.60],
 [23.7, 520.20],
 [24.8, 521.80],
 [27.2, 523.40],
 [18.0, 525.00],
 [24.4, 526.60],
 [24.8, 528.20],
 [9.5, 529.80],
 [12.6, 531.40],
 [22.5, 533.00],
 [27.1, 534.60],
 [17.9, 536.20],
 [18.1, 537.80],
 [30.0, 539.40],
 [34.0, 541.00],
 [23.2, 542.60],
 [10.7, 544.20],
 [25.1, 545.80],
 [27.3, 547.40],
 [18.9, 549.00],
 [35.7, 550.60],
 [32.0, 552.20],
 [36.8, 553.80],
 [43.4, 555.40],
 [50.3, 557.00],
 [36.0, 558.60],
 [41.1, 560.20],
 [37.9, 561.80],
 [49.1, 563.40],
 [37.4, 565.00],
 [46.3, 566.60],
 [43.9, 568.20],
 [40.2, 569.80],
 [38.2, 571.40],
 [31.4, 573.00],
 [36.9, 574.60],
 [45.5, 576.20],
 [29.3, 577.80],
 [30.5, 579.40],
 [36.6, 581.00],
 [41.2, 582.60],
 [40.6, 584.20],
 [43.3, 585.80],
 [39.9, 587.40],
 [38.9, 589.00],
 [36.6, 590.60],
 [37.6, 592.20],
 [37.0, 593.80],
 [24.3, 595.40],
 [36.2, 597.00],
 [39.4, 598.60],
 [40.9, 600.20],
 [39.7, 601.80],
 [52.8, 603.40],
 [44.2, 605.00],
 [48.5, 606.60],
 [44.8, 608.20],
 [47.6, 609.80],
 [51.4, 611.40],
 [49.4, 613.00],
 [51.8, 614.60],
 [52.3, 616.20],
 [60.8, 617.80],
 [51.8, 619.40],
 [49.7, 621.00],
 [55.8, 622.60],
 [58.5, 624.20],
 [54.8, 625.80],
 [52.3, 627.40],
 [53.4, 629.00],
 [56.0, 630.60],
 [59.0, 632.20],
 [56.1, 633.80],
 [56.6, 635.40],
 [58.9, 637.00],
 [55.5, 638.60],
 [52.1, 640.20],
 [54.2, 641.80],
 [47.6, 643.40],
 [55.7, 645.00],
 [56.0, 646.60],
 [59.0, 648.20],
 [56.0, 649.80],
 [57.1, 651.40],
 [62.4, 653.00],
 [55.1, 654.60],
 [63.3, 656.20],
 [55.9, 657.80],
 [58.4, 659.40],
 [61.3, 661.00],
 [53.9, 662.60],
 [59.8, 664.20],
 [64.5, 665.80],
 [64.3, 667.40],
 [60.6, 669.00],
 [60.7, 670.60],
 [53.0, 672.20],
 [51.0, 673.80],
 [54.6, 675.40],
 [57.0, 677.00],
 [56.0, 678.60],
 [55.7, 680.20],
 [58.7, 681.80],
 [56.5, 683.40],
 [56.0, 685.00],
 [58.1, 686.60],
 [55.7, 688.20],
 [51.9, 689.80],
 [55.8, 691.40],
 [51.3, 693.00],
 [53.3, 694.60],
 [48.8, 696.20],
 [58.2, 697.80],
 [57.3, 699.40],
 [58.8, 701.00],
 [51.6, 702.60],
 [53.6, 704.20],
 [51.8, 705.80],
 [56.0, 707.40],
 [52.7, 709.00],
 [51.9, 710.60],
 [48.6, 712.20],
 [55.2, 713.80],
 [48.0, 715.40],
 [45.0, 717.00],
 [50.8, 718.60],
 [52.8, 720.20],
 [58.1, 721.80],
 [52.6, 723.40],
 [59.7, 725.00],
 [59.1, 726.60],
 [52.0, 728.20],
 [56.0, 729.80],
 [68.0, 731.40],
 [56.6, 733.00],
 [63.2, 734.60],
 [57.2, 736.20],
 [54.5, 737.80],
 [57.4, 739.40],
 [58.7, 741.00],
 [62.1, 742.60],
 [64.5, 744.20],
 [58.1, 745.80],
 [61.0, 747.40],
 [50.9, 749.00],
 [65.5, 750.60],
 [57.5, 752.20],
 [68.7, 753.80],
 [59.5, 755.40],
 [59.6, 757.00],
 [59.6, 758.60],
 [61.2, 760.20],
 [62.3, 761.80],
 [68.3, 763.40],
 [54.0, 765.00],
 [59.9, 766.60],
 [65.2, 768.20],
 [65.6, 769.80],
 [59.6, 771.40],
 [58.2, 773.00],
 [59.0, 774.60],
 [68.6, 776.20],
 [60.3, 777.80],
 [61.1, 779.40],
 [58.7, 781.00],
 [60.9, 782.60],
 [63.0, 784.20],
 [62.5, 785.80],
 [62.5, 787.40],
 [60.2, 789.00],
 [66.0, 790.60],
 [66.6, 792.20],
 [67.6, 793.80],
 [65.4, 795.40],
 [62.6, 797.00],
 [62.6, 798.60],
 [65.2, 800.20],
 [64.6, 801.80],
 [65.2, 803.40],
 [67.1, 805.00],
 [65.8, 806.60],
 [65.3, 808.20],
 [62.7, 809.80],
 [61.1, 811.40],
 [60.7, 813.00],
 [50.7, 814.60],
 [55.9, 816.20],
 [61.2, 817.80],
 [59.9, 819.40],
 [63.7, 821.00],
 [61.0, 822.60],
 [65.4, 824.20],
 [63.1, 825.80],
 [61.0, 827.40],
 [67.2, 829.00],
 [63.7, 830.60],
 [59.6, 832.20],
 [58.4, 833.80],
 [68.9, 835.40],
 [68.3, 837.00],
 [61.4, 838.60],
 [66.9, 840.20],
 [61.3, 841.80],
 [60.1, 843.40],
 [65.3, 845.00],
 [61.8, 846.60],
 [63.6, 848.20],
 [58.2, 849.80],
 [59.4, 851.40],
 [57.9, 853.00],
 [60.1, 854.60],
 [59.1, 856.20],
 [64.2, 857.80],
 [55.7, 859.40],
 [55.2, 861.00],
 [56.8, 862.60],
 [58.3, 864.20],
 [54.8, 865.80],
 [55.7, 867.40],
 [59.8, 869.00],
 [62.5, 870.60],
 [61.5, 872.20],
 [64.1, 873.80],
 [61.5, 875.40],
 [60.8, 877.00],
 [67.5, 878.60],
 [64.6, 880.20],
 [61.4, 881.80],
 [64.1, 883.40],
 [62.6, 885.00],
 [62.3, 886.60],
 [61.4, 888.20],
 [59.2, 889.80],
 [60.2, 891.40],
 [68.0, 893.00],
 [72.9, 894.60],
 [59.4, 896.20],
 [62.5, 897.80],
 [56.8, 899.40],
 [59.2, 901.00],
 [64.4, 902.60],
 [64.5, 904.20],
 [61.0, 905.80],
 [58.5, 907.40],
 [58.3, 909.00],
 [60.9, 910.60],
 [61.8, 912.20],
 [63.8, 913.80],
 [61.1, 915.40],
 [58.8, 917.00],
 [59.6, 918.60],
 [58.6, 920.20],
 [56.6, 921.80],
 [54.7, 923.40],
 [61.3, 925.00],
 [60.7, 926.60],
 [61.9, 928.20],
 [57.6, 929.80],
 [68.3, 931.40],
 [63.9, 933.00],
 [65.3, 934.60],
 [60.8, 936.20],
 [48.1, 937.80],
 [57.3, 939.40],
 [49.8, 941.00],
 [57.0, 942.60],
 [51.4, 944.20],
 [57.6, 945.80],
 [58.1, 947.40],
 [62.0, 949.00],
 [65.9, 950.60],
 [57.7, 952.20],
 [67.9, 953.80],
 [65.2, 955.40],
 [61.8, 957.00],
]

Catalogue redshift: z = 0.38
